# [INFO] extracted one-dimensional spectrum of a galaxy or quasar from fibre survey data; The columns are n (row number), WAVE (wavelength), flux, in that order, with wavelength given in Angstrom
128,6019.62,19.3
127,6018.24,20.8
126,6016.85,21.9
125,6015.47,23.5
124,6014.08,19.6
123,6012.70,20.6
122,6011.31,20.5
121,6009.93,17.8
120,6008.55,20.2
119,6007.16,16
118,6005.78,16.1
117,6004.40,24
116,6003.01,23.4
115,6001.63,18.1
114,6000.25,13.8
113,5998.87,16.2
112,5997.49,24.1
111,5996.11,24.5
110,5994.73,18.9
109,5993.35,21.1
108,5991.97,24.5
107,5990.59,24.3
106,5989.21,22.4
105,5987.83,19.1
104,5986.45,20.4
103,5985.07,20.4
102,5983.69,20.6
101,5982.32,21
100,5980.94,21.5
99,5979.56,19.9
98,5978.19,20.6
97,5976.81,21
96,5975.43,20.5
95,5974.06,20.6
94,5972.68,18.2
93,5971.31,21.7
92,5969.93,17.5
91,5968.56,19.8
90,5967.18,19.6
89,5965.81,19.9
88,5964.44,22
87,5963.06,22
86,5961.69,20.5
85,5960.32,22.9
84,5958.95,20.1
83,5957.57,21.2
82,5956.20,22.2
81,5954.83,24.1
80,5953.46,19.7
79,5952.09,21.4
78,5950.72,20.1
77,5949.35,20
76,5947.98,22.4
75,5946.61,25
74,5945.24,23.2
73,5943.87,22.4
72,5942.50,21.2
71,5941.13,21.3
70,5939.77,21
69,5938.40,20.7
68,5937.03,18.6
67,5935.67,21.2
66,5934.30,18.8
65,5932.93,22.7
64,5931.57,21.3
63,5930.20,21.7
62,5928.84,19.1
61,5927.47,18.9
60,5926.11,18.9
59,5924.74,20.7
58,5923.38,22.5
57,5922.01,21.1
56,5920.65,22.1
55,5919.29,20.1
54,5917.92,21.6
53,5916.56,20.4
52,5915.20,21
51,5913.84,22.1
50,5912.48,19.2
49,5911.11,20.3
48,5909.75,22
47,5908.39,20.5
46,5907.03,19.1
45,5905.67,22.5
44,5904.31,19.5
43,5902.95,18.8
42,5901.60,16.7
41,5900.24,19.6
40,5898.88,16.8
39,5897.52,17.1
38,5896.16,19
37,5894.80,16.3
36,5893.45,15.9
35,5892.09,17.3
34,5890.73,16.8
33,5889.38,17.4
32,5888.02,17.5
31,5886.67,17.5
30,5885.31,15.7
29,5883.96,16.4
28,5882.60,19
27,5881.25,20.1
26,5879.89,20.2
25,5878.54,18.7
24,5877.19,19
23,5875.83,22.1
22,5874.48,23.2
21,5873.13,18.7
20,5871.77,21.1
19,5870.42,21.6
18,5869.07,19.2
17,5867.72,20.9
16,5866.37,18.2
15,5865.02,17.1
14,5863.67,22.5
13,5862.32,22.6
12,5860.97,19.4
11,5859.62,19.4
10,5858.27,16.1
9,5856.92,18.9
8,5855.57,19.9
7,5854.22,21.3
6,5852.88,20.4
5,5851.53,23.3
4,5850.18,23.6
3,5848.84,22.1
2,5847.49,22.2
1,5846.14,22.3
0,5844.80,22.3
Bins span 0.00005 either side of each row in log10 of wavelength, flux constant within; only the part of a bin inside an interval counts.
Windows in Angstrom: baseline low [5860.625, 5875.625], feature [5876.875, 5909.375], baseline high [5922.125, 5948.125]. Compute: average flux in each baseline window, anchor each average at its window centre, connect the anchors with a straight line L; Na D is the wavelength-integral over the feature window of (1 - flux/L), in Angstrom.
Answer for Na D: 3.87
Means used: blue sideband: 20.5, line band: 18.3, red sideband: 21.1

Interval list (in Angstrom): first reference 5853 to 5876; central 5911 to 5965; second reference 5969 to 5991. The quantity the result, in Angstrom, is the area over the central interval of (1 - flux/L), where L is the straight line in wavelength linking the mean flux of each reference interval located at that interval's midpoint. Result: -2.0 Angstrom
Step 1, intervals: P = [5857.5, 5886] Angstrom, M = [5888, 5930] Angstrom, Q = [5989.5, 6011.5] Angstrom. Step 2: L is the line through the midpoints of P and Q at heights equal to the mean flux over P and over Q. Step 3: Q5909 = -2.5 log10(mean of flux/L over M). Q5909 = 0.02 mag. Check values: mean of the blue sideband 19.6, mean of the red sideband 20.3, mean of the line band 19.4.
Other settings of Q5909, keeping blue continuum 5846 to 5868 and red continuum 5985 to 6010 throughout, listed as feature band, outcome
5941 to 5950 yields -0.09 mag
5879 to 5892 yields 0.15 mag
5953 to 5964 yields -0.06 mag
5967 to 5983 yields 0.01 mag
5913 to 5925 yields -0.04 mag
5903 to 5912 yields 0.00 mag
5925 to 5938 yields 0.01 mag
